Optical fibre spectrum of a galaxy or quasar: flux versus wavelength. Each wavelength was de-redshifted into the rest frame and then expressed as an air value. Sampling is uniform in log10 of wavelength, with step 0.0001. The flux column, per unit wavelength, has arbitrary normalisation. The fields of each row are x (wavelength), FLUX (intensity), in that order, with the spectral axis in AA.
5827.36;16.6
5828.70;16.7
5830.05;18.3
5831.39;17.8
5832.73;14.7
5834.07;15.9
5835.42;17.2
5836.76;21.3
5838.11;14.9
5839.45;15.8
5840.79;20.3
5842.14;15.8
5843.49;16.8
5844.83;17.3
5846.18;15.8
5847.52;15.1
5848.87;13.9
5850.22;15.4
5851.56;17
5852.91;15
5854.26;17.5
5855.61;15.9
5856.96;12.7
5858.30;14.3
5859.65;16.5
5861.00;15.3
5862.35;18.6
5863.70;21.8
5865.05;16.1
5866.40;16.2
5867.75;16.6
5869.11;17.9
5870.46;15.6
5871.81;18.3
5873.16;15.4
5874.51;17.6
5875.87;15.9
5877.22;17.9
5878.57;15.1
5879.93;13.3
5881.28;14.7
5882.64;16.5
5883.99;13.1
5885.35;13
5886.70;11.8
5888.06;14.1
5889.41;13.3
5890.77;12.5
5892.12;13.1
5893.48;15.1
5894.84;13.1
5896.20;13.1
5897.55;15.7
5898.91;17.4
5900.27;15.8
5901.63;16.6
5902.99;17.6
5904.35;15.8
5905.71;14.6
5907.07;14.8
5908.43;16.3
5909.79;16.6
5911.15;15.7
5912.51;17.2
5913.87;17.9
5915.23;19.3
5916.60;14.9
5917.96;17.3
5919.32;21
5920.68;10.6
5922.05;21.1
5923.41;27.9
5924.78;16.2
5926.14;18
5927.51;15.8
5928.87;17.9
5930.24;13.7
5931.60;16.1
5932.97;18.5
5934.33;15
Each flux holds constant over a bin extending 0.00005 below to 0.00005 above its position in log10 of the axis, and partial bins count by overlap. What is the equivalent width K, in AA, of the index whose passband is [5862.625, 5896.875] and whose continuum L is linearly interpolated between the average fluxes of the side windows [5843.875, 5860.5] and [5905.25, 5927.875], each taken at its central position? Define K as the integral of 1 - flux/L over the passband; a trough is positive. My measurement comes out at 2.2 AA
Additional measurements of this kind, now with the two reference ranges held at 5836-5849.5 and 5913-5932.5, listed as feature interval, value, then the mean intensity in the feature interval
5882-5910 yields 4.3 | 14.7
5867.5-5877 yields 0.1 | 16.8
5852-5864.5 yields 0.4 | 16.4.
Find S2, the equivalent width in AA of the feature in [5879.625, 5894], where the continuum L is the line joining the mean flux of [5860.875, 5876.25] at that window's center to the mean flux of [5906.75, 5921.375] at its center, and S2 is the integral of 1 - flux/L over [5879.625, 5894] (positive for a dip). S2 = 2.77 AA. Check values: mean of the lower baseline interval 17.2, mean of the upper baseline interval 16.6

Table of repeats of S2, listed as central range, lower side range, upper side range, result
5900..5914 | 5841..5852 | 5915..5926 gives 1.4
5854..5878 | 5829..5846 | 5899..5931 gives 0.6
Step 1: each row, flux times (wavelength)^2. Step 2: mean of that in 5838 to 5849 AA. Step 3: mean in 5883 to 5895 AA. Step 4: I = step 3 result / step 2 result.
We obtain 0.83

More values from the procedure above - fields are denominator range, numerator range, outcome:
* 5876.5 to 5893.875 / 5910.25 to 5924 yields 1.30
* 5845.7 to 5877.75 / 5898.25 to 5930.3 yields 1.07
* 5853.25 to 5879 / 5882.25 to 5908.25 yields 0.89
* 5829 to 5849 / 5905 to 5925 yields 1.07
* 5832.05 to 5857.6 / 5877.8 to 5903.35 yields 0.90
